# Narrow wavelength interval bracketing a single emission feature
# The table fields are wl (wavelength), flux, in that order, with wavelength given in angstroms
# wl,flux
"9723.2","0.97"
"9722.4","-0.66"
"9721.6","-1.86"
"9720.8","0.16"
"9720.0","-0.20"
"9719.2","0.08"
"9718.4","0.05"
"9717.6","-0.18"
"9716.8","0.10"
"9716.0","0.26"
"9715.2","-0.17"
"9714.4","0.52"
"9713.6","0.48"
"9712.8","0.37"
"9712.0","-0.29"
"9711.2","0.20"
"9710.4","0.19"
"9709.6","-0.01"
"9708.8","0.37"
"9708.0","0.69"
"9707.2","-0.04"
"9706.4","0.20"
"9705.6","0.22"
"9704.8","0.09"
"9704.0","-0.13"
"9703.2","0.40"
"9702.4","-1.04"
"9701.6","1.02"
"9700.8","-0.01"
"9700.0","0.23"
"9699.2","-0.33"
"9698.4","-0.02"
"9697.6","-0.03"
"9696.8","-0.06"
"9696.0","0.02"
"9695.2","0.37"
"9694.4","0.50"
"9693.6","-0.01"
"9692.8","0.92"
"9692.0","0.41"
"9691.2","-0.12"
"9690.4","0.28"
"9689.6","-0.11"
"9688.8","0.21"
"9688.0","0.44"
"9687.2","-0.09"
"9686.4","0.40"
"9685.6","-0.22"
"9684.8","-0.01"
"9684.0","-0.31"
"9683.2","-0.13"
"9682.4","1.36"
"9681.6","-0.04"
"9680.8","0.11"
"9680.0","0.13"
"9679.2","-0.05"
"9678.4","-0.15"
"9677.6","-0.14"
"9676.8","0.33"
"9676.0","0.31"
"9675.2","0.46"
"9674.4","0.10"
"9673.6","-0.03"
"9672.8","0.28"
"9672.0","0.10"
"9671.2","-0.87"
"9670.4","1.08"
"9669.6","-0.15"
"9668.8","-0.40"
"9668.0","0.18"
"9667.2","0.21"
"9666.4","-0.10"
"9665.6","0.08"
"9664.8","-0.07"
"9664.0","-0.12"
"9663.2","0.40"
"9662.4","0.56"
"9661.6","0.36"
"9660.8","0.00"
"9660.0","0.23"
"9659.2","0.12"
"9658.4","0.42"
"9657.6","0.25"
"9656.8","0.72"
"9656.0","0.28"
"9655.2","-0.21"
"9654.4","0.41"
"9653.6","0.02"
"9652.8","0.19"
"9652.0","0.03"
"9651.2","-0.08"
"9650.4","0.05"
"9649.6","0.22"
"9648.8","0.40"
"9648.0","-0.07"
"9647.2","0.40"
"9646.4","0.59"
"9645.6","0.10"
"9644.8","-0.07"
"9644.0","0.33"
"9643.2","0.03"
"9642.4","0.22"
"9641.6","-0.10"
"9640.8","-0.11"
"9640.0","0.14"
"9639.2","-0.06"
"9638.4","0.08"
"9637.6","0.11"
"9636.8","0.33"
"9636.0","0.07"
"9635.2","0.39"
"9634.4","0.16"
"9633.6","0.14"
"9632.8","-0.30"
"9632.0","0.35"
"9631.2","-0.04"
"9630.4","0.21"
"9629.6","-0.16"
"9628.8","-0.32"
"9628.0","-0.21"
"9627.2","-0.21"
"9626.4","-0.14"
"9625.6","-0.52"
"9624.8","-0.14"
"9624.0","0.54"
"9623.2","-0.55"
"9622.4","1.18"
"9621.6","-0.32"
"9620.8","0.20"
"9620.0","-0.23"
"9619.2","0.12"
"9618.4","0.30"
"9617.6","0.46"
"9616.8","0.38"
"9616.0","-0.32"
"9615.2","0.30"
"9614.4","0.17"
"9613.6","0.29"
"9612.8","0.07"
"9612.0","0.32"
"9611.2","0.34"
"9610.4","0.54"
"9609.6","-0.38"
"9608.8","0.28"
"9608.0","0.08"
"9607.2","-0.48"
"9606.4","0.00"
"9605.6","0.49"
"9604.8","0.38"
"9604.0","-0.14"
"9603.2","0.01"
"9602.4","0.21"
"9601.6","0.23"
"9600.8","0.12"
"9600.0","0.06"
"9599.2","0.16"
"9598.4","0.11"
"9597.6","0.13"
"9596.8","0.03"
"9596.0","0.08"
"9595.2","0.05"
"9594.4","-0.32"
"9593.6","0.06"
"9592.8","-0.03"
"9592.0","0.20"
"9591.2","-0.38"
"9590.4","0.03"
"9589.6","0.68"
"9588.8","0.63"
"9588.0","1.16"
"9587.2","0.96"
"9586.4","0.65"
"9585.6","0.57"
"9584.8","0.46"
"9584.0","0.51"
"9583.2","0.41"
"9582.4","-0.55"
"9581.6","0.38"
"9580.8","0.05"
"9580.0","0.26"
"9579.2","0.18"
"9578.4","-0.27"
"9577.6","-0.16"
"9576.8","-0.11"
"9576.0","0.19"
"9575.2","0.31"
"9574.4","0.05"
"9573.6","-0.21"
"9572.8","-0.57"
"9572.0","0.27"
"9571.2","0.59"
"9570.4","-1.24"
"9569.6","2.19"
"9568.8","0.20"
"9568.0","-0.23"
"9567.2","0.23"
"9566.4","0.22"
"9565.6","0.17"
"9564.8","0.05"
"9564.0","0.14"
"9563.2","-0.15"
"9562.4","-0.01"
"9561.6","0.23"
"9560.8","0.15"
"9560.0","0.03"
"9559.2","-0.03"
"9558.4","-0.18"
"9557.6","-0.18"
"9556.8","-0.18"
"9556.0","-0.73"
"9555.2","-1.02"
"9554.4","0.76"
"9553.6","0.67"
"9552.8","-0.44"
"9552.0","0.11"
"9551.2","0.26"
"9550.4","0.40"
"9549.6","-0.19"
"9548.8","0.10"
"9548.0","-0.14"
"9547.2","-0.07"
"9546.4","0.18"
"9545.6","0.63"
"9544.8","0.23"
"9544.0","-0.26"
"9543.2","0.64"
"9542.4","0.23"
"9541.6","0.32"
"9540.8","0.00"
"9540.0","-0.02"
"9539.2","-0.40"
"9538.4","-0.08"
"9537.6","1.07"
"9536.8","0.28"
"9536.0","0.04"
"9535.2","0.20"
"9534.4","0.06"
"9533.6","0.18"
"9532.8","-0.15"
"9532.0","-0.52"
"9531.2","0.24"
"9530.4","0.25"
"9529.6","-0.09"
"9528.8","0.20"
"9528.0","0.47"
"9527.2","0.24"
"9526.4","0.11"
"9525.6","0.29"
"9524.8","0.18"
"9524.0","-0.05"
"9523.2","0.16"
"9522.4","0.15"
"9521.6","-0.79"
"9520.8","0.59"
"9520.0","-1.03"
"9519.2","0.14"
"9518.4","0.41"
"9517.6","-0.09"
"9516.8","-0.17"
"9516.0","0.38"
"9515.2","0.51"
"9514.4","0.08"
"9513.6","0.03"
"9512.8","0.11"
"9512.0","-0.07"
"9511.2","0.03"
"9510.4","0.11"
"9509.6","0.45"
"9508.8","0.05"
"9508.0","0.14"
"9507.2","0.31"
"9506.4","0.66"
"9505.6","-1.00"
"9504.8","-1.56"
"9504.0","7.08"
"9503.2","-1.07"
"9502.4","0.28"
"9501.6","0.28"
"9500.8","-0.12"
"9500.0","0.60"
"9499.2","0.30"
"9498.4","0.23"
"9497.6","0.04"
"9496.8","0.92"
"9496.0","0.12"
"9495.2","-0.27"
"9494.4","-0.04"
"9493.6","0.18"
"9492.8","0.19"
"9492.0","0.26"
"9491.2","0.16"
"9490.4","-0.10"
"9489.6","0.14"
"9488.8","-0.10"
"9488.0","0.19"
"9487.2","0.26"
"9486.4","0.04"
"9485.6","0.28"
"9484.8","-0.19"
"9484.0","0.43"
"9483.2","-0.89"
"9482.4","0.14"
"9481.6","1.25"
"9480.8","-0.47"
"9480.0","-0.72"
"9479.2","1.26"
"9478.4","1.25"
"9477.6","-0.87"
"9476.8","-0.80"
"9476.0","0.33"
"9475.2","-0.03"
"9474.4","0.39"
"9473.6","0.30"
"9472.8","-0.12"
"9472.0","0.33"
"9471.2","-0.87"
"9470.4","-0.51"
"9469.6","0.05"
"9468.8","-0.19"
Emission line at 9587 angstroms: Hbeta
